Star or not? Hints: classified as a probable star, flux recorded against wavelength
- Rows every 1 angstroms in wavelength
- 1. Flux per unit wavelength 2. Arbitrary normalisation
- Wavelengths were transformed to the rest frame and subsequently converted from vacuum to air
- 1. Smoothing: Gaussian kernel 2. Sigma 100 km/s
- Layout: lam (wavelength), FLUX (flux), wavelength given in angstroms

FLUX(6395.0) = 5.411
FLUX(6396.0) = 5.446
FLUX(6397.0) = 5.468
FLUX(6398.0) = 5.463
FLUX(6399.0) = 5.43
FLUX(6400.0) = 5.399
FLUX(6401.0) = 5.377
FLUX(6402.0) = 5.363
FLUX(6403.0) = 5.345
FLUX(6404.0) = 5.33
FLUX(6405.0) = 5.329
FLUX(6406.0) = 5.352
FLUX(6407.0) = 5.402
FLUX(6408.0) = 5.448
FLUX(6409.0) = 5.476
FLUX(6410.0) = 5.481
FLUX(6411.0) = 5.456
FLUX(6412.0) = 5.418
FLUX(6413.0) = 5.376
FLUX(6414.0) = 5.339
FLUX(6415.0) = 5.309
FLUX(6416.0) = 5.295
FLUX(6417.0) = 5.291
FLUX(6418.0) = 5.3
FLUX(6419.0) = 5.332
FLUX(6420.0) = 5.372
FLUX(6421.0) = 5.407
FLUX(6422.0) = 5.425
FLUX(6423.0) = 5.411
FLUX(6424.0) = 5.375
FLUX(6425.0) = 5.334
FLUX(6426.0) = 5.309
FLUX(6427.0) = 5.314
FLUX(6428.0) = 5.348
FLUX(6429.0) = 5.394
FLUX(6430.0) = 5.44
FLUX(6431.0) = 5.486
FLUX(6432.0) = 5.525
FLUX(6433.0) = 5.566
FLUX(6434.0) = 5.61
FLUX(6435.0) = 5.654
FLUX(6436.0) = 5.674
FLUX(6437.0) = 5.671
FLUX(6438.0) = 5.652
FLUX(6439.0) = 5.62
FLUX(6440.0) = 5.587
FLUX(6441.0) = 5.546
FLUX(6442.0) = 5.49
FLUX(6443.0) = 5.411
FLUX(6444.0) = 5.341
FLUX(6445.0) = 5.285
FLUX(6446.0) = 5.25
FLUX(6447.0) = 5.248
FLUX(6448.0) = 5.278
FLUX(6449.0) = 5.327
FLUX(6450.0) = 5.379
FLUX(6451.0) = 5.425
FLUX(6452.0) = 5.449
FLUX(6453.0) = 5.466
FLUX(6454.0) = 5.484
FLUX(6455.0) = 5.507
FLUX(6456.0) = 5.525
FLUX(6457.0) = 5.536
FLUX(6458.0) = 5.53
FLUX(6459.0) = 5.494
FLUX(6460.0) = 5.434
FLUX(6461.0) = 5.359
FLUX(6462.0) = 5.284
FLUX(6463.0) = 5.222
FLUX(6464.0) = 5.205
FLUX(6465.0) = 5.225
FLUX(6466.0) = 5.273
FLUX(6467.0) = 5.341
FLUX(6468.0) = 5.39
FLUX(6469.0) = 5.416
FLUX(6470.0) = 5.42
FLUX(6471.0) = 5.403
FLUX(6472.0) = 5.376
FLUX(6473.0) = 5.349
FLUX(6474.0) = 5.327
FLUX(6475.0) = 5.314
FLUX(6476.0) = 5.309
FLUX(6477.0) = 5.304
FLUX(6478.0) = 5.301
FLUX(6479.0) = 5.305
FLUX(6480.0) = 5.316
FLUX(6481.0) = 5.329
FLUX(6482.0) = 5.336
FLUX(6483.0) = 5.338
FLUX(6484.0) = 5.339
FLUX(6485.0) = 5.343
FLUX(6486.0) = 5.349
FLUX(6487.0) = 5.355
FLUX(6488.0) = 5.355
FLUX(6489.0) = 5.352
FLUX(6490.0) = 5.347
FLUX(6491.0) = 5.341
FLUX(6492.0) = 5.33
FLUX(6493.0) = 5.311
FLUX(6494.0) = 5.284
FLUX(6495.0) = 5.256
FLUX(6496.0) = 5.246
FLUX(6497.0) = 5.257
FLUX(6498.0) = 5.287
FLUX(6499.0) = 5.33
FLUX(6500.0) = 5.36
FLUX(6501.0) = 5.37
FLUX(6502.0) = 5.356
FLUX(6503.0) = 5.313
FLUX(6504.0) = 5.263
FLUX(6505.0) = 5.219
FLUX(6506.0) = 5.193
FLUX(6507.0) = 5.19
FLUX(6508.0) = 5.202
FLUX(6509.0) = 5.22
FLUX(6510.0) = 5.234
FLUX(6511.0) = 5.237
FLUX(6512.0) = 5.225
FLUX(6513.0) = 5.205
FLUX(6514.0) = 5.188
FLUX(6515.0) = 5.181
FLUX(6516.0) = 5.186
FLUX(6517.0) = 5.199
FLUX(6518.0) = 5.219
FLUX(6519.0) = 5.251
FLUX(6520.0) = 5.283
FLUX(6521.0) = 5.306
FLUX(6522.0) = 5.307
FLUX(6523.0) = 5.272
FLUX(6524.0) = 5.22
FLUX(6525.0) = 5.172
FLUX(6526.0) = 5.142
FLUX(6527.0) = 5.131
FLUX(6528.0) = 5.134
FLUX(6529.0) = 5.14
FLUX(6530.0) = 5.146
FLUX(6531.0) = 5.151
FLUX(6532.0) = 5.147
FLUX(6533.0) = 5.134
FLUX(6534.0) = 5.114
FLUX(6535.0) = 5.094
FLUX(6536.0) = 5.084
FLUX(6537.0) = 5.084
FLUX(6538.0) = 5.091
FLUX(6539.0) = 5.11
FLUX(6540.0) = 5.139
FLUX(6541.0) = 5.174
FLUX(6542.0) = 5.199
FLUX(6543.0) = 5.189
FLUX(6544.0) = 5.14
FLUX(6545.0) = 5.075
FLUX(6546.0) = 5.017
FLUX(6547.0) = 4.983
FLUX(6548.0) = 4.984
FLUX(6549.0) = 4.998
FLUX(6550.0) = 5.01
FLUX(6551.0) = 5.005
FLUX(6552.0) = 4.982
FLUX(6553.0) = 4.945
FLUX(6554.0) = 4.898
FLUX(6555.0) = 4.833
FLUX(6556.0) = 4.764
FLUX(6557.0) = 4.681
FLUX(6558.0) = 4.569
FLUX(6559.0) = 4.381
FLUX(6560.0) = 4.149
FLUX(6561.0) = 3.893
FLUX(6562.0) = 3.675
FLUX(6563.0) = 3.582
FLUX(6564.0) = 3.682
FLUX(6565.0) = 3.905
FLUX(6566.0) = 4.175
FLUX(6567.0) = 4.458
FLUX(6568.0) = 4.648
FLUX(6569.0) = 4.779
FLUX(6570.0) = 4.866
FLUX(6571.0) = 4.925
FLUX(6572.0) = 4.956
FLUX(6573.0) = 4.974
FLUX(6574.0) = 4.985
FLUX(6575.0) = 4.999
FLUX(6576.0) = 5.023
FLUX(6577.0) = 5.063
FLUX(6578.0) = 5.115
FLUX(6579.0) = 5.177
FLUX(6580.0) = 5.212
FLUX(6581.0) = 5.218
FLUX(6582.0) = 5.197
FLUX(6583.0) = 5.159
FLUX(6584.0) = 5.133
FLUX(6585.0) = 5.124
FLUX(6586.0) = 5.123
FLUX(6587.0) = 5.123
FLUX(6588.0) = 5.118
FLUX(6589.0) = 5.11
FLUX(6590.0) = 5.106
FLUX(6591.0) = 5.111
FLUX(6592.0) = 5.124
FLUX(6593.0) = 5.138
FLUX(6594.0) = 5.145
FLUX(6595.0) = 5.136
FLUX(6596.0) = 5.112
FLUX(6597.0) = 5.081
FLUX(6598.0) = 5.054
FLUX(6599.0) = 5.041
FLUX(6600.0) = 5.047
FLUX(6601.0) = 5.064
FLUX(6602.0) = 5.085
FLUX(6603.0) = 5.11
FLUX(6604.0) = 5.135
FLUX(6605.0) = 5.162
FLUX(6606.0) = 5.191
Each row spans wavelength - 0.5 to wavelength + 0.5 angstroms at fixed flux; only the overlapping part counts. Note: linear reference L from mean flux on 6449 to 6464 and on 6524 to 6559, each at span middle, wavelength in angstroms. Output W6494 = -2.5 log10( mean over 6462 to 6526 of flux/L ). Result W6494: -0.01 mag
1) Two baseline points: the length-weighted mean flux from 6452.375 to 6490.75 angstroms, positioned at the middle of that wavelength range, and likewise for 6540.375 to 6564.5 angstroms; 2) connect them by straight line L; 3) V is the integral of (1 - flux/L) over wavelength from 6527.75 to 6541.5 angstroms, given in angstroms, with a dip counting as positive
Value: -0.8 angstroms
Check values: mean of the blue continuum 5.36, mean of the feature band 5.12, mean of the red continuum 4.7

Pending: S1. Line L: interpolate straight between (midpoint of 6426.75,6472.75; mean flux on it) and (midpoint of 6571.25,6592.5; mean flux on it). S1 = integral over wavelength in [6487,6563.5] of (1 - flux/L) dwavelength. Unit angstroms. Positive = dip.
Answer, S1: 2.4 angstroms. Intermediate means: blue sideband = 5.43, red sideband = 5.1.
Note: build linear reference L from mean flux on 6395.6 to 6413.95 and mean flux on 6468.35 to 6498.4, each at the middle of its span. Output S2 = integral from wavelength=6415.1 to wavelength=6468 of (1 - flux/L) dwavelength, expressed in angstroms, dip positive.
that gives -0.4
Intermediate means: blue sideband 5.41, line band 5.42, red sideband 5.33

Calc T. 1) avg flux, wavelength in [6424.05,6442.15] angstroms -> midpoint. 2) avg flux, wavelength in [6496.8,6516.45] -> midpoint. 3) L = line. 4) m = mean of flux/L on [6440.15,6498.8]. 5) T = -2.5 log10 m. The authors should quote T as 0.01 mag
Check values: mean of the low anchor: 5.51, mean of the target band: 5.36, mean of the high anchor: 5.25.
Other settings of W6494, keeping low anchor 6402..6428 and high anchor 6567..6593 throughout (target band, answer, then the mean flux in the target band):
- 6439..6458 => -0.025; 5.43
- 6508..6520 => -0.009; 5.22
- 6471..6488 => -0.019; 5.33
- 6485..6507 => -0.020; 5.31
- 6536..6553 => 0.009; 5.07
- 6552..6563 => 0.143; 4.46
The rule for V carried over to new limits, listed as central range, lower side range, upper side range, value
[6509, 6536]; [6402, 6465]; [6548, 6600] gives -0.7 angstroms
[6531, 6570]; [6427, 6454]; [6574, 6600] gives 3.3 angstroms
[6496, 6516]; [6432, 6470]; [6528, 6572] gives -0.7 angstroms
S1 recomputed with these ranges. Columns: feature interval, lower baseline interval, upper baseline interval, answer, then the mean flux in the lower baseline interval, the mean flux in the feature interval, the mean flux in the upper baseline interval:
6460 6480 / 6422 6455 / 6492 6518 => 0.12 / 5.45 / 5.32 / 5.25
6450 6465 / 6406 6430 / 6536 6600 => -0.48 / 5.38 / 5.41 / 4.89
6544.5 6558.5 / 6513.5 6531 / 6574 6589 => 0.69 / 5.2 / 4.91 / 5.12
